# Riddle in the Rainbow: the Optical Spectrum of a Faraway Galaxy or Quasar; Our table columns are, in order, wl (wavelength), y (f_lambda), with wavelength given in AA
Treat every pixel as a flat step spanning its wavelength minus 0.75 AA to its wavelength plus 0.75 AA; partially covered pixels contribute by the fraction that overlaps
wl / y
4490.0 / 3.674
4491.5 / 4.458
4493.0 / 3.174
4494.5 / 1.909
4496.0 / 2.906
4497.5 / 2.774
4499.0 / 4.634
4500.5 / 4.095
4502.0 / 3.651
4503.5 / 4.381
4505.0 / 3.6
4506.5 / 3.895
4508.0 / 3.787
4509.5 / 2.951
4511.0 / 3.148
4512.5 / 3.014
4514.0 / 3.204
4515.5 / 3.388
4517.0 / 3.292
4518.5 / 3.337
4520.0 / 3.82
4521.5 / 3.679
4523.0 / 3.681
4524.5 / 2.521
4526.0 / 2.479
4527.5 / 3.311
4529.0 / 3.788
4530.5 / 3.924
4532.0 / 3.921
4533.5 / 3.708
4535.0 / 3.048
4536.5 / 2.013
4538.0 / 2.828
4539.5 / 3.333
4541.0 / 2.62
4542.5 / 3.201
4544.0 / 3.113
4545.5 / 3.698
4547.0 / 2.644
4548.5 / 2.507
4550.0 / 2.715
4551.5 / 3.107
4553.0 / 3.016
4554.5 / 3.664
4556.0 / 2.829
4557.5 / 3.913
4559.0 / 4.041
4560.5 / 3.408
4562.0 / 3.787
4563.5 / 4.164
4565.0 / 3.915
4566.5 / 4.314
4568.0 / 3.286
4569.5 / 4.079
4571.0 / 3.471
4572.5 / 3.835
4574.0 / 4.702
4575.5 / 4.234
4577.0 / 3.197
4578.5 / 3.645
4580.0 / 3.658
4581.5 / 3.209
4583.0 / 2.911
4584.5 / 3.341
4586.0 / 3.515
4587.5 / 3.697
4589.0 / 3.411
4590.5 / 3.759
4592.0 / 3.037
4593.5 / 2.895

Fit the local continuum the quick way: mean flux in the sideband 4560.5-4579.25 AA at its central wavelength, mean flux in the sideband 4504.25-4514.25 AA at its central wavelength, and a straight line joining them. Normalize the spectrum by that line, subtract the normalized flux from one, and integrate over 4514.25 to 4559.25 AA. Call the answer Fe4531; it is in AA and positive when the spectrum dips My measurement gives 4.6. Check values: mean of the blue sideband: 3.38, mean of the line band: 3.23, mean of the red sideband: 3.87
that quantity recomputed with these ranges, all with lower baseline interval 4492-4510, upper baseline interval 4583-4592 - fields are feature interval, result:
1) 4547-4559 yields 1.2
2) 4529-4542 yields 1.0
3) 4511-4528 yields 1.2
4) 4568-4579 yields -1.2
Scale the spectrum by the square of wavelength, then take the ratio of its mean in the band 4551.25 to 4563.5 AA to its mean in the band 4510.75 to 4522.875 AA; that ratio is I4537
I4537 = 1.06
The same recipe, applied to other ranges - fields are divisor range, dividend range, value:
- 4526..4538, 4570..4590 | 1.12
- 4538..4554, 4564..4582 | 1.29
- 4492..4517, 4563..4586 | 1.12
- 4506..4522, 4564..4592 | 1.11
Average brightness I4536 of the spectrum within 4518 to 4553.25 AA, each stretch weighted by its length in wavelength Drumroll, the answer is 3.17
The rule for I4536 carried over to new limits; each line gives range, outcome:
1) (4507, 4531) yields 3.33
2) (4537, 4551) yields 2.95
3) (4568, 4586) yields 3.64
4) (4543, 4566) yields 3.38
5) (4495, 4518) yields 3.5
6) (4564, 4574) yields 3.89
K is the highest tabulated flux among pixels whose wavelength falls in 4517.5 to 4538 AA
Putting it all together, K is 3.924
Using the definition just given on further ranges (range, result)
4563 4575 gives 4.702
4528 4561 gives 4.041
